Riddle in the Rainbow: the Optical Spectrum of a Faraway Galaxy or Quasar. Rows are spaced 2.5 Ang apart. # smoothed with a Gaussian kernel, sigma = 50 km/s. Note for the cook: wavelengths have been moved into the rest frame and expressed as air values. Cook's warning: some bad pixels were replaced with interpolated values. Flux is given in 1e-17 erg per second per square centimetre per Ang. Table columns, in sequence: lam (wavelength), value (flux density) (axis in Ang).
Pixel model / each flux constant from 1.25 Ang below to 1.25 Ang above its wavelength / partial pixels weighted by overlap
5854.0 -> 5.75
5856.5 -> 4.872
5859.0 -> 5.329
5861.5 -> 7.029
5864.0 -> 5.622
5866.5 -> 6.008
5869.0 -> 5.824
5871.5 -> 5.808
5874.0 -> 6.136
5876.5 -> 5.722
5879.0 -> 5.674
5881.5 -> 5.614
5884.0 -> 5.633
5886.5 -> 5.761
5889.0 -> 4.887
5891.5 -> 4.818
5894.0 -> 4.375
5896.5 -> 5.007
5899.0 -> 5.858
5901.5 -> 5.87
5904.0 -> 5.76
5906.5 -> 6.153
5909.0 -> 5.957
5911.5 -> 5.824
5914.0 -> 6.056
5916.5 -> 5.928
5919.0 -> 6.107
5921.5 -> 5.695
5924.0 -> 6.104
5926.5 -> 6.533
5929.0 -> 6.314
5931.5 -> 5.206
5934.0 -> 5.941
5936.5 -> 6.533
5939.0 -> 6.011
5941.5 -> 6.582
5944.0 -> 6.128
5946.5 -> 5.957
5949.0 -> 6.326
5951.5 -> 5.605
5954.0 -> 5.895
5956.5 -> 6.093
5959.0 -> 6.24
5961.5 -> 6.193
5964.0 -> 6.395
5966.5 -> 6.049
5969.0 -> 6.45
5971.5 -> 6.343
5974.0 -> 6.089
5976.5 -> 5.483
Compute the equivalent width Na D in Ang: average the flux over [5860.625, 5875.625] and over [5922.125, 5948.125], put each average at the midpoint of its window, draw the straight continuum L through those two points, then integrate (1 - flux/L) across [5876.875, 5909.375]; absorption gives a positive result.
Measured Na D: 3.1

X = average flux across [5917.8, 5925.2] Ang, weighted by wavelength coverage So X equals 5.97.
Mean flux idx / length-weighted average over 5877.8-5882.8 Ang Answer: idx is 5.64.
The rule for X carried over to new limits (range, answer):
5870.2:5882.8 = 5.79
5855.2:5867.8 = 5.77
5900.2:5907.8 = 5.93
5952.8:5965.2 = 6.16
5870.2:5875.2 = 5.97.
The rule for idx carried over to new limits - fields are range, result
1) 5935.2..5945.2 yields 6.31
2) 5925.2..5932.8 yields 6.02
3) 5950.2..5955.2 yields 5.75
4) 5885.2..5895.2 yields 4.97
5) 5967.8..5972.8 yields 6.39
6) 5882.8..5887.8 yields 5.69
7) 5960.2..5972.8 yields 6.29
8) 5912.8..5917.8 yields 5.99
